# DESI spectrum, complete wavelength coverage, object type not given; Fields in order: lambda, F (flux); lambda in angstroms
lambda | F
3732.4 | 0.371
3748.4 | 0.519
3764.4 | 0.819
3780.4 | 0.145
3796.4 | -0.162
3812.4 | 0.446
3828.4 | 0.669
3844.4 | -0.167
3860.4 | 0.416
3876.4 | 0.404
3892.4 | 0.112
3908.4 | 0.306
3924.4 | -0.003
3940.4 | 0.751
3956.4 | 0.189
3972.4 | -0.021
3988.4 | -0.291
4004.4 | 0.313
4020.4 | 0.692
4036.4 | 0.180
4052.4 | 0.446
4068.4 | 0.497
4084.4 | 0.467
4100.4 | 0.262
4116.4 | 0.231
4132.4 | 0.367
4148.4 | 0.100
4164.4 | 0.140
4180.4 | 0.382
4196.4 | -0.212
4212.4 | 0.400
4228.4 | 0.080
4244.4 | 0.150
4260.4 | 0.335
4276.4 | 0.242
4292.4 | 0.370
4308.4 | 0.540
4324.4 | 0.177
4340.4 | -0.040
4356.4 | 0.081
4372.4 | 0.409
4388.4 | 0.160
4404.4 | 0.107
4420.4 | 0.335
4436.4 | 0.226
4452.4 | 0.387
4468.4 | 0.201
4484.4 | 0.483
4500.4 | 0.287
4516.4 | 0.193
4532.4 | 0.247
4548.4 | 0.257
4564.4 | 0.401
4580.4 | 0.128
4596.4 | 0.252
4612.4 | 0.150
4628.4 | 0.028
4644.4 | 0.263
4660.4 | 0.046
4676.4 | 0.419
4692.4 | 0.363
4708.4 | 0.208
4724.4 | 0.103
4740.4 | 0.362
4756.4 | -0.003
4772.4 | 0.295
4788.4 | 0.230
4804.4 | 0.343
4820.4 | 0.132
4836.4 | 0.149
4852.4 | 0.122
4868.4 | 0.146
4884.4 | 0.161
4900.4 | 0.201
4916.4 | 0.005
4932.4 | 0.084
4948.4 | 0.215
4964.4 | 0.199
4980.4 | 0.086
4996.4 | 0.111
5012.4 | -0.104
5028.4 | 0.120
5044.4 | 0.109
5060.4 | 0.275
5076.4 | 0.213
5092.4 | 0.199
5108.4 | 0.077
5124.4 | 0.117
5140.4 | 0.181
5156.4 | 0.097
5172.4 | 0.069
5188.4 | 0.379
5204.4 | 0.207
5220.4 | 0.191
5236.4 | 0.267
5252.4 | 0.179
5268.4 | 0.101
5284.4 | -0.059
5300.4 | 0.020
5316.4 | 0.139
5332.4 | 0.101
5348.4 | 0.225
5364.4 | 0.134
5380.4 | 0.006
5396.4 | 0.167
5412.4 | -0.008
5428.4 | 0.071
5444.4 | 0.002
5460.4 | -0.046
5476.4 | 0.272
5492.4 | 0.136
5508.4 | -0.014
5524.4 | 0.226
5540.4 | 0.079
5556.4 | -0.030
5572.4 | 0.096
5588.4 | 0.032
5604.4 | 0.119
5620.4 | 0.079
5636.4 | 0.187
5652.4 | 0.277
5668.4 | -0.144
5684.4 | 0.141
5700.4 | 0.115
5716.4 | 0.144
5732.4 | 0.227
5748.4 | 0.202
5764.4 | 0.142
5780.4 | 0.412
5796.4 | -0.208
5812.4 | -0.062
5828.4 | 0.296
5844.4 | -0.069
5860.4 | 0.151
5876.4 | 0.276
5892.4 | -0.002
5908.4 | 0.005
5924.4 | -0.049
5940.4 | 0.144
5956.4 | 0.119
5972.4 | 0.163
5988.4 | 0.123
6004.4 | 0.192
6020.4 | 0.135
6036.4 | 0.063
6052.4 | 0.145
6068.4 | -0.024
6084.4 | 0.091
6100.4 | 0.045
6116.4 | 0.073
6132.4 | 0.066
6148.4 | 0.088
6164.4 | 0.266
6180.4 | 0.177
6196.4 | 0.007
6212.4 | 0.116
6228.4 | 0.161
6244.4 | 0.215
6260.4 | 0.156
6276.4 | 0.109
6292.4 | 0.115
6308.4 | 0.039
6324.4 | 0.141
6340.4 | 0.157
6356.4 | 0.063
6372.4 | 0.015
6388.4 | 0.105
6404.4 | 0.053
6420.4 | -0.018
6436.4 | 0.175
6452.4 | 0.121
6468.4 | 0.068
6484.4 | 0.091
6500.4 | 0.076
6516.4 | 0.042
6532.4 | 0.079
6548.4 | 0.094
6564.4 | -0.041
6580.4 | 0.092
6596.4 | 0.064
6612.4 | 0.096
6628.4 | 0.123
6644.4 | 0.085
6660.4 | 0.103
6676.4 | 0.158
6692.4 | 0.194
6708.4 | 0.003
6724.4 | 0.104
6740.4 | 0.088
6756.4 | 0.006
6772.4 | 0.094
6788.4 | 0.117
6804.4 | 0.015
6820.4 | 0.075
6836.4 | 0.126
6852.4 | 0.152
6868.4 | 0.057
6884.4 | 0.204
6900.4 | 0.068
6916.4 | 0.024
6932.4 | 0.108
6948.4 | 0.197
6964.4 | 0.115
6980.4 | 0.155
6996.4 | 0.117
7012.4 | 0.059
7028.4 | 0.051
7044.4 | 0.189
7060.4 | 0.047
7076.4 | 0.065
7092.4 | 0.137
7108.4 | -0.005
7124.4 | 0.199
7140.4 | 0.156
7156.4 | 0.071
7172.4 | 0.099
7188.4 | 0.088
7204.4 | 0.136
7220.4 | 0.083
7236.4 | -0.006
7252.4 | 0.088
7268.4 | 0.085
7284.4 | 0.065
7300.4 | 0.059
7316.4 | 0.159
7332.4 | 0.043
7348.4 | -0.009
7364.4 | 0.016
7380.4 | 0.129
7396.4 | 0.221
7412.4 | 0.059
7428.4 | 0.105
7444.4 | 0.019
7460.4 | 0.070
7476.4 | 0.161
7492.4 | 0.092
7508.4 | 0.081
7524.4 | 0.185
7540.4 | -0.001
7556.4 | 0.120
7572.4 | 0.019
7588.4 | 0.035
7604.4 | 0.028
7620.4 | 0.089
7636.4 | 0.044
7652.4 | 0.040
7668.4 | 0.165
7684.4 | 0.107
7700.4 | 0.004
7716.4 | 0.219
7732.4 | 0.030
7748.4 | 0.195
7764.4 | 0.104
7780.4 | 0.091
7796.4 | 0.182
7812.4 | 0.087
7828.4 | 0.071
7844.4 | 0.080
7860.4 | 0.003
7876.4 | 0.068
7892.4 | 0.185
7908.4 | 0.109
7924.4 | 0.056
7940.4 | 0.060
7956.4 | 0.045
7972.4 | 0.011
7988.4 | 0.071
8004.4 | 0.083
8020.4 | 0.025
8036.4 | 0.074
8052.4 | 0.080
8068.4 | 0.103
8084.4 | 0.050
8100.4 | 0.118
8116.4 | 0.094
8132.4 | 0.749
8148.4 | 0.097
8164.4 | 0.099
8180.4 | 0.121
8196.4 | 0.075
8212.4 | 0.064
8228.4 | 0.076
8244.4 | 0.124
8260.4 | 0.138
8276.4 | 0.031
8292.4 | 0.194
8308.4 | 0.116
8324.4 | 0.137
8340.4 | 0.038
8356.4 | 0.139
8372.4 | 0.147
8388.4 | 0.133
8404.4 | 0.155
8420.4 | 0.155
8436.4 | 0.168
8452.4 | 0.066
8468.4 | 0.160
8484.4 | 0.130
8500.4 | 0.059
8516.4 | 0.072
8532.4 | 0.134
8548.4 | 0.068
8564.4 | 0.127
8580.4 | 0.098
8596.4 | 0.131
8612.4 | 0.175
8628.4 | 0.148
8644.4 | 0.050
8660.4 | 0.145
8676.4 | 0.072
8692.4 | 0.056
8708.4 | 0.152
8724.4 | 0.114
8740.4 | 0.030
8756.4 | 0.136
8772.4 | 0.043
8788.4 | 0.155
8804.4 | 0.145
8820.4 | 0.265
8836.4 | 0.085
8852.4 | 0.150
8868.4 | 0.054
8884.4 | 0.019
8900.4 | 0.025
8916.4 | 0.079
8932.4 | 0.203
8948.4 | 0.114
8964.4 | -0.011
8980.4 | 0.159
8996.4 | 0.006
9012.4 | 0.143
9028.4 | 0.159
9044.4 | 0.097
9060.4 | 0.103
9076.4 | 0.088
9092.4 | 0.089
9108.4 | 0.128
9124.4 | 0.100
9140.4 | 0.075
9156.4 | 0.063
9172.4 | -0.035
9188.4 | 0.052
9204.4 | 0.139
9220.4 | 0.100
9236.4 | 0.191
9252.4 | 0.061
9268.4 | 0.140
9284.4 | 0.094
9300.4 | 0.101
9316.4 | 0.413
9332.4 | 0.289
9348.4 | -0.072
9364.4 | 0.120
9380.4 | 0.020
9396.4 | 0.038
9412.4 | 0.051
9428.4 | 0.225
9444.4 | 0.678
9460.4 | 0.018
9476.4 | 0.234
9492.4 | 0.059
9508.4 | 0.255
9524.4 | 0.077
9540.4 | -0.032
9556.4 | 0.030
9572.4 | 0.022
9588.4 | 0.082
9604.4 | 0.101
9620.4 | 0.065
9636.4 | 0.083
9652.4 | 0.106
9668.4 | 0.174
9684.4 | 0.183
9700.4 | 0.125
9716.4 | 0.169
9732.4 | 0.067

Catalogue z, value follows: 1.181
